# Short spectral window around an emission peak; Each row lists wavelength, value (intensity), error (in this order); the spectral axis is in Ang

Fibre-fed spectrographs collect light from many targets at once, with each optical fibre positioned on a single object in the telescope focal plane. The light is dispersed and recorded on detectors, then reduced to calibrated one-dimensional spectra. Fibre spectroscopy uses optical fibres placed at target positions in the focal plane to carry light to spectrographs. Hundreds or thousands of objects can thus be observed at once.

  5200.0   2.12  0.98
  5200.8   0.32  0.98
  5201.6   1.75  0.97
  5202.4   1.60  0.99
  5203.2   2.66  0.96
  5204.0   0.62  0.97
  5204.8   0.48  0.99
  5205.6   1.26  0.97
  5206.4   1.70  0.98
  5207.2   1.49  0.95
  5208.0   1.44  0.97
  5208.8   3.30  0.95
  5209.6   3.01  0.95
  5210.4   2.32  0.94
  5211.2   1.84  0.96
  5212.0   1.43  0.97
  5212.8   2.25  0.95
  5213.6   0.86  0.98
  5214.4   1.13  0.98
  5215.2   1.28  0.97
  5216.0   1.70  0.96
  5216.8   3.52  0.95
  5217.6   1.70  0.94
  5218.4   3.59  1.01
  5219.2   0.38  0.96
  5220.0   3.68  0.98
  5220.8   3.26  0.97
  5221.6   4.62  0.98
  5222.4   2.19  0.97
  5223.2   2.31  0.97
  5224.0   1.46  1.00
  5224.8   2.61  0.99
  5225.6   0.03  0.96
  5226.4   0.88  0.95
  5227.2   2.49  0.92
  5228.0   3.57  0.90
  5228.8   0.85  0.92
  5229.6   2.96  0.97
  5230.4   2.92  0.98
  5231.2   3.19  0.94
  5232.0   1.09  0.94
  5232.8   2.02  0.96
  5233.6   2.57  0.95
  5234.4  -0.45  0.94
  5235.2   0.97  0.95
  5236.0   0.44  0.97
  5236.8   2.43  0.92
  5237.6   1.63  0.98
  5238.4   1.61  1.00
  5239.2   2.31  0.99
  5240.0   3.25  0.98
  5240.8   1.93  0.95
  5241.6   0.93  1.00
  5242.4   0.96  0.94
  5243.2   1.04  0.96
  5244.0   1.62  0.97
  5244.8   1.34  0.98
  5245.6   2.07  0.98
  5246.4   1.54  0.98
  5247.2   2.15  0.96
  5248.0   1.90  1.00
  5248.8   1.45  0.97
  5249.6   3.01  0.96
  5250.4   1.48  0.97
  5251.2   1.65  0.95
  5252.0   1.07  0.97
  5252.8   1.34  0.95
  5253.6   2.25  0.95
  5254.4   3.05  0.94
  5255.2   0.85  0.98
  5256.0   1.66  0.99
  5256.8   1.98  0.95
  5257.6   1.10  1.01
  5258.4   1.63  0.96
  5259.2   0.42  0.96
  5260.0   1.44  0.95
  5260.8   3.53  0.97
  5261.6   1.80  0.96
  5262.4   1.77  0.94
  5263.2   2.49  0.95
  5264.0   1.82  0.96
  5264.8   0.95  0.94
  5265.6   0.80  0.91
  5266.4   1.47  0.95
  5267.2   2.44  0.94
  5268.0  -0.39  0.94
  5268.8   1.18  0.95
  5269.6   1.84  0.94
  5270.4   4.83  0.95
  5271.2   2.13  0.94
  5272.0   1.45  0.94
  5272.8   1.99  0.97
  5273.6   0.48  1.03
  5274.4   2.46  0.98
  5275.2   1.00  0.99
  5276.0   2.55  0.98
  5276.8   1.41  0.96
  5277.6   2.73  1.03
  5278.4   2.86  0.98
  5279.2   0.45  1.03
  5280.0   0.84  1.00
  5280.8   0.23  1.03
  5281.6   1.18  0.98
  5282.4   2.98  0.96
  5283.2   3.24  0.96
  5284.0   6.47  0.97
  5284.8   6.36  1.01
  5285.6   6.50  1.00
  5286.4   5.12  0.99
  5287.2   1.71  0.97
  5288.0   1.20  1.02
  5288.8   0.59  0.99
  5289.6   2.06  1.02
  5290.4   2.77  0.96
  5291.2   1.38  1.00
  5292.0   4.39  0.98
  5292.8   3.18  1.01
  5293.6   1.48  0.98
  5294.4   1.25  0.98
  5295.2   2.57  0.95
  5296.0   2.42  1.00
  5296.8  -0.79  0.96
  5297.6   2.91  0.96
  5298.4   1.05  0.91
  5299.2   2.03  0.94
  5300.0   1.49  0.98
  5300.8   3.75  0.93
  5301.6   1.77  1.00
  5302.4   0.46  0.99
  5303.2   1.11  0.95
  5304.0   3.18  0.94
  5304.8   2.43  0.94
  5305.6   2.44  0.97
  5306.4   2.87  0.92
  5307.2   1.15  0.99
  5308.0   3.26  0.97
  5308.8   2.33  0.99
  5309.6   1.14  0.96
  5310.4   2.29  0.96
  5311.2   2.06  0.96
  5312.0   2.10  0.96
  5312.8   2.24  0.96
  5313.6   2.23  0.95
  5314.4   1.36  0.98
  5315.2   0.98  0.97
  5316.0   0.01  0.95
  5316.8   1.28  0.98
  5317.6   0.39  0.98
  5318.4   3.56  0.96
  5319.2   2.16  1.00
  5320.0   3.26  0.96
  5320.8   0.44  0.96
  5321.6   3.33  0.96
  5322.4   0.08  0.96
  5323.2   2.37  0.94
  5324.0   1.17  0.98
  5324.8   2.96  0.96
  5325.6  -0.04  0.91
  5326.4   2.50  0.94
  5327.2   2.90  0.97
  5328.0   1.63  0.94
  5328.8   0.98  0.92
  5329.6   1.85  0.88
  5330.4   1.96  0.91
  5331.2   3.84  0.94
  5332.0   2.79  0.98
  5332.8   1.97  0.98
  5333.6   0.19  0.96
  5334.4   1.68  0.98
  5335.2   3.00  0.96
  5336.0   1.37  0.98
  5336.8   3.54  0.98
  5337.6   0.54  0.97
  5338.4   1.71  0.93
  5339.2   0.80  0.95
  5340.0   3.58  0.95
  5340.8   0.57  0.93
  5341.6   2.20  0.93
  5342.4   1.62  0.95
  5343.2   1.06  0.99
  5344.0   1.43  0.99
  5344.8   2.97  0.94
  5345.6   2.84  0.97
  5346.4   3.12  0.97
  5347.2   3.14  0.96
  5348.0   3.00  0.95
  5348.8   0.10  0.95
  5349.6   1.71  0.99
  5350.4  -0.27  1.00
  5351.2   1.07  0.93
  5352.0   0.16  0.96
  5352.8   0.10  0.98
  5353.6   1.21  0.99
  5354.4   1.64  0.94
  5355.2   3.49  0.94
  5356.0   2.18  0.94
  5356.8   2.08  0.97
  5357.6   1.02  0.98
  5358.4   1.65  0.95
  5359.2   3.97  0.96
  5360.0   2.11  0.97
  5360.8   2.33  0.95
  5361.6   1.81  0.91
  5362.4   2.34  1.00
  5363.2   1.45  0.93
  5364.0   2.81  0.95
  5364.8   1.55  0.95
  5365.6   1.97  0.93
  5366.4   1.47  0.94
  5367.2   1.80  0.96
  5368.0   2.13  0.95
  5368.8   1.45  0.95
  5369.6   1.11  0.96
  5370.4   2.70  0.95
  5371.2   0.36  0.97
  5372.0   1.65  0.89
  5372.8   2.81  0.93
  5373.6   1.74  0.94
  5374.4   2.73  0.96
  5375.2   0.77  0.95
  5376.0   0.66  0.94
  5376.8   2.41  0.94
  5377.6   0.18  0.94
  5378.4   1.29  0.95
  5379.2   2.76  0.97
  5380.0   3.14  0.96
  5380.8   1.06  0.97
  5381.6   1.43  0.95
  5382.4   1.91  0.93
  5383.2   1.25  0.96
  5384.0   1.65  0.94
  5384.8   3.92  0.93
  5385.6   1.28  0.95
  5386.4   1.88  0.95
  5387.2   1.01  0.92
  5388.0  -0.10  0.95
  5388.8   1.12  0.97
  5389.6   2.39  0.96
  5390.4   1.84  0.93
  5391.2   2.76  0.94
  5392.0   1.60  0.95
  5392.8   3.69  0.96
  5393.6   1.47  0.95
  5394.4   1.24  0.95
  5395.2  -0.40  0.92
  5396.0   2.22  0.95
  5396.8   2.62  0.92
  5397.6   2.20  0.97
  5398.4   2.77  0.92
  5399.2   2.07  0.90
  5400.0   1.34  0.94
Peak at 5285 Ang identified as H-gamma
